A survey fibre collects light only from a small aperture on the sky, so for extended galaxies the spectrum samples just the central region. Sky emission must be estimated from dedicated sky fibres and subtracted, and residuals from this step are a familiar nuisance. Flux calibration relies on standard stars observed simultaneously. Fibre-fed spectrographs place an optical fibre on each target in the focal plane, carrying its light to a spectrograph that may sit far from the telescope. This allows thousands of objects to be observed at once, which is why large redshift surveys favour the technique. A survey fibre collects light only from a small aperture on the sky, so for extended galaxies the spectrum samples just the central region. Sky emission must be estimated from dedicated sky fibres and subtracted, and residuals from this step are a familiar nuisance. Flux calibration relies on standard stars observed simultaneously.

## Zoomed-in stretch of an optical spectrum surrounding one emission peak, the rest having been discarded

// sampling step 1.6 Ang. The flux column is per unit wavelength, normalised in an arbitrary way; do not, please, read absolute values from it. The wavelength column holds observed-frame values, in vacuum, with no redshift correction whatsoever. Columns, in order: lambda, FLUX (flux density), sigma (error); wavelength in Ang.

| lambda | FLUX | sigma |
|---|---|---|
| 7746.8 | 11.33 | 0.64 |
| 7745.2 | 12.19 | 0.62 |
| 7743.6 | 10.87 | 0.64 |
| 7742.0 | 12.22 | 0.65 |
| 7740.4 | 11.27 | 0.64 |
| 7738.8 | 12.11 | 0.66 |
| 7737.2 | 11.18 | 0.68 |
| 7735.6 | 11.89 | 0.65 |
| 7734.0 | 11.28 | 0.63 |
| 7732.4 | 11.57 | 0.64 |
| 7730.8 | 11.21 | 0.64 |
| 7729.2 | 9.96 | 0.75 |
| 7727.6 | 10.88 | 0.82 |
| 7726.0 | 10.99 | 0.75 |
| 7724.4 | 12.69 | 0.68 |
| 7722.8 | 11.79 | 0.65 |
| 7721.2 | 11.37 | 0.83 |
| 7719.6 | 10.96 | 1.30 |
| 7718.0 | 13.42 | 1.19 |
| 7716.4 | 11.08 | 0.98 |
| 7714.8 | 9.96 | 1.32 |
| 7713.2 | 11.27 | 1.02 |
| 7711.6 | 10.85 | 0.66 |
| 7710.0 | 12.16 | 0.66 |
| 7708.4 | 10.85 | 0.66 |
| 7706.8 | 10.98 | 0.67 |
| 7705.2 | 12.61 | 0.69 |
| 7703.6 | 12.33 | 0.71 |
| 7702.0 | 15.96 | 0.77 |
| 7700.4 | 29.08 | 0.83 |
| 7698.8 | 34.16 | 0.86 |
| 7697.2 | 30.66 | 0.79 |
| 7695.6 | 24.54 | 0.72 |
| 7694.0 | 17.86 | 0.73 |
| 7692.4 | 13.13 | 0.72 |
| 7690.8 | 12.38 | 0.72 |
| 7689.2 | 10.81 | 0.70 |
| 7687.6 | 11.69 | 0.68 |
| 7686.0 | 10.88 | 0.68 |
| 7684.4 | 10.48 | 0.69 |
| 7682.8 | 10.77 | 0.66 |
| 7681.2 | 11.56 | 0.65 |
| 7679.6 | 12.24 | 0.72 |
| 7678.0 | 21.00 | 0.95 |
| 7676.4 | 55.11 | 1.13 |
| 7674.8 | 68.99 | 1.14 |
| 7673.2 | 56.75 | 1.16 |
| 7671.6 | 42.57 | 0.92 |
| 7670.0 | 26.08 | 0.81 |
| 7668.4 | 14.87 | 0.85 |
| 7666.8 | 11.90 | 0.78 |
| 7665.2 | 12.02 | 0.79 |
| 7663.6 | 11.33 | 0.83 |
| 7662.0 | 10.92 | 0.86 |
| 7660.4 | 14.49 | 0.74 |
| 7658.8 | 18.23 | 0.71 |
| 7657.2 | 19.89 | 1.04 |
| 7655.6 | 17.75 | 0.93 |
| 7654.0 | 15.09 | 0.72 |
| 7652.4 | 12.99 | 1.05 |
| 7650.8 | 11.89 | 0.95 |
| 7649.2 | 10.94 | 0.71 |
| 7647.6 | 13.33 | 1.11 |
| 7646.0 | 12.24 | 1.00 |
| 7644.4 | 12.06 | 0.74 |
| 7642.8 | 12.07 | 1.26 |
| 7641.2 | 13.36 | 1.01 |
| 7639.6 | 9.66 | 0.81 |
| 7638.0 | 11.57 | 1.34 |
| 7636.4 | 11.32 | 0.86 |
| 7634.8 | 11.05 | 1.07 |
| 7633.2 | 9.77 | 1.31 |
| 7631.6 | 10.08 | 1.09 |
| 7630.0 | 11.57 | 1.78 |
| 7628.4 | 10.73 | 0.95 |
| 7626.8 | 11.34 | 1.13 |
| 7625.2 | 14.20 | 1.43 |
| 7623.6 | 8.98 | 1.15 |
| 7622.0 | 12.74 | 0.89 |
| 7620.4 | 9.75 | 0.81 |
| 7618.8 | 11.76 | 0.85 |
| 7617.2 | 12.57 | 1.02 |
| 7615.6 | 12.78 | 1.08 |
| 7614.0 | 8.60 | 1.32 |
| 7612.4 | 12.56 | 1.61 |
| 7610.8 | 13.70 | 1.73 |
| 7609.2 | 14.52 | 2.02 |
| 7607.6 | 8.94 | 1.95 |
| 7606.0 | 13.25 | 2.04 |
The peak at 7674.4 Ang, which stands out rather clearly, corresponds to H-alpha 6563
